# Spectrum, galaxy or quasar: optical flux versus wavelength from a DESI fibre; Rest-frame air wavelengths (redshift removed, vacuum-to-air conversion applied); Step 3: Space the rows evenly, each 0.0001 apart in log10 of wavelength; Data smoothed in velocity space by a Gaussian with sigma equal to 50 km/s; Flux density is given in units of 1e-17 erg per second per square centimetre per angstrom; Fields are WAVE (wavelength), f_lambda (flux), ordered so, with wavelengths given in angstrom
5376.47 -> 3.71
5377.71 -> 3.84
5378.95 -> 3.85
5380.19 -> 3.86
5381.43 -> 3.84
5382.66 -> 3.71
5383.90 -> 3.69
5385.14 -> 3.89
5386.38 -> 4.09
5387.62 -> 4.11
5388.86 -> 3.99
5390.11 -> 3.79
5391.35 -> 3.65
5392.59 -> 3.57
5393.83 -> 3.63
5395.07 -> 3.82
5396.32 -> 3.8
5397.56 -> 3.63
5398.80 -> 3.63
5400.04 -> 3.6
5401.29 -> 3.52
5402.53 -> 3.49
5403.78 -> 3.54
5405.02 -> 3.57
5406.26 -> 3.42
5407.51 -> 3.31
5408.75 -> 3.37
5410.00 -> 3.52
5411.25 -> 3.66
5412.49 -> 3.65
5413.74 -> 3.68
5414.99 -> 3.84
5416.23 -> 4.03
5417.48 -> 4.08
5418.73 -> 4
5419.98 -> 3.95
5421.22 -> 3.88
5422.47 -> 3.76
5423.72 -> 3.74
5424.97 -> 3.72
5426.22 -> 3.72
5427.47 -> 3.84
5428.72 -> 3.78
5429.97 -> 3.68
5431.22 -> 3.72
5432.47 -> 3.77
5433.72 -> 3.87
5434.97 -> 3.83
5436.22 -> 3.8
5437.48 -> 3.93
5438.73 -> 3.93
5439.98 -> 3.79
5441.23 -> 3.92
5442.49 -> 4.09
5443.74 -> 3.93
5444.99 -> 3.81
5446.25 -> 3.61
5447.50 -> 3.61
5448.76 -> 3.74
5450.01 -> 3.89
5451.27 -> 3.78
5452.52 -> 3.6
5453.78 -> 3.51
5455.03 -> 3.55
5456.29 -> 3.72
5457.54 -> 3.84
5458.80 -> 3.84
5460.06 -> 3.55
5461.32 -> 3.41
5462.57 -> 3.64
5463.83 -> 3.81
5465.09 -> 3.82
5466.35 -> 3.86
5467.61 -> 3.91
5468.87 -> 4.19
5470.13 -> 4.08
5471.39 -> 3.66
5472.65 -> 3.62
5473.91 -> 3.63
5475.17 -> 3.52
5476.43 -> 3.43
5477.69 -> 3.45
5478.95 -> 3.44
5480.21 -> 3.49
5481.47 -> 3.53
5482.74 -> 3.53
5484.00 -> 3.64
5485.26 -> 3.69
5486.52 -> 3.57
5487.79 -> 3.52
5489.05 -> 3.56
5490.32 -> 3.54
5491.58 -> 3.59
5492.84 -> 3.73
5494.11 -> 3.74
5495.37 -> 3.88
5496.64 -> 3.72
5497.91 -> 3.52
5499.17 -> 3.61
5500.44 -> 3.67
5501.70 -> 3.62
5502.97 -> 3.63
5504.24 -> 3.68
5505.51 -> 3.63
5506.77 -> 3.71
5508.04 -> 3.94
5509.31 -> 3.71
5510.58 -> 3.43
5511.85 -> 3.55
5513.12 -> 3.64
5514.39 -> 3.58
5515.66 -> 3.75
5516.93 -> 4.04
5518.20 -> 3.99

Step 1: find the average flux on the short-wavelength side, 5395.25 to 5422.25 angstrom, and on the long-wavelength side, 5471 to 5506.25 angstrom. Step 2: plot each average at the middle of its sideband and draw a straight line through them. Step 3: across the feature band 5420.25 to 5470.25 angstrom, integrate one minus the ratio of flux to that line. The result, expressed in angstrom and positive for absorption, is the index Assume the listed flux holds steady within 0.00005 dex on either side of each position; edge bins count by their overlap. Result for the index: -1.94 angstrom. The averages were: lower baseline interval 3.68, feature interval 3.78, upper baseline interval 3.6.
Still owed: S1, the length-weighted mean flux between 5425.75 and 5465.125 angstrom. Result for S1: 3.76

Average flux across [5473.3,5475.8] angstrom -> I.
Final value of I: 3.58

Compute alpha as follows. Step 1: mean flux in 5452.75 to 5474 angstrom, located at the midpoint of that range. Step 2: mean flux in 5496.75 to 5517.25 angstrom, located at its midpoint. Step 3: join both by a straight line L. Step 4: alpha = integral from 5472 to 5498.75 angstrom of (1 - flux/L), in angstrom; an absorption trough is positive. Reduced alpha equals 0.8 angstrom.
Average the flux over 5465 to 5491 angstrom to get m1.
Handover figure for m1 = 3.65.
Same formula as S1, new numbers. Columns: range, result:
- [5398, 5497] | 3.71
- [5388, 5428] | 3.7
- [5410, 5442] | 3.82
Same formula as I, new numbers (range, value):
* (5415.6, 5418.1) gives 4.06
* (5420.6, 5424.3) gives 3.8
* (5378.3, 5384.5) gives 3.79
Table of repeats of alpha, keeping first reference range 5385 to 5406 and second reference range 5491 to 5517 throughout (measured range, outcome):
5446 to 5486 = 0.2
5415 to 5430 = -0.6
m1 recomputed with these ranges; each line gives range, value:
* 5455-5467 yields 3.71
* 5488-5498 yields 3.66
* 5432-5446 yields 3.87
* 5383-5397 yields 3.82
